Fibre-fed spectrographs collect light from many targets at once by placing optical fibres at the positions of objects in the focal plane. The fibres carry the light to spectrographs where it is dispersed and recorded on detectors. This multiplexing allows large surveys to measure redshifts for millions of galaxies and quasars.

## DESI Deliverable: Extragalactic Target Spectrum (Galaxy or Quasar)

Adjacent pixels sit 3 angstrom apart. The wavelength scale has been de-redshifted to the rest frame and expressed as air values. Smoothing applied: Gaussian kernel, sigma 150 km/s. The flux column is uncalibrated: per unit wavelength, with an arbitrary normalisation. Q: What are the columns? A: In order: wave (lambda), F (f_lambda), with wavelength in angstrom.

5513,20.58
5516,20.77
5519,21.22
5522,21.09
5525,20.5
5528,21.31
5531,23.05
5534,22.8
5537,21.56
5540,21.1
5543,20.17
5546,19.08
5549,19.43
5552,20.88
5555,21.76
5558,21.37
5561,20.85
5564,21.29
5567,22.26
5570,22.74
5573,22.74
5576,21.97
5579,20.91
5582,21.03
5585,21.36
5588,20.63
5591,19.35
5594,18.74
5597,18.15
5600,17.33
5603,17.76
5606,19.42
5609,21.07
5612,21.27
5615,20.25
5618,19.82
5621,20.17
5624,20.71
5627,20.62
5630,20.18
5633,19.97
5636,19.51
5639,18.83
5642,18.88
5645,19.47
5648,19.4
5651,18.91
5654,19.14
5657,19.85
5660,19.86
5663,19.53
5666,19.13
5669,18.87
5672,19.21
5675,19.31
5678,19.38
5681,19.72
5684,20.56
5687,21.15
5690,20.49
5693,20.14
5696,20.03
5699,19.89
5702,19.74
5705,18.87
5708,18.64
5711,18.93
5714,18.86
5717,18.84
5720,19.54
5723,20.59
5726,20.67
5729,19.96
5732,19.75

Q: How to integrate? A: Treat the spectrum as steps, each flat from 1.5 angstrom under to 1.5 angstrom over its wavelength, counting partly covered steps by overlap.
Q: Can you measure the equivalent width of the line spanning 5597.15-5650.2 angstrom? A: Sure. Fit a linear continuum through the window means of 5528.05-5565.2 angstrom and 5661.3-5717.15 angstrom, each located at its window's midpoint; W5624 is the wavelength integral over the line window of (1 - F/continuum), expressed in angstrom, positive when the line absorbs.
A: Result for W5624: 1.7 angstrom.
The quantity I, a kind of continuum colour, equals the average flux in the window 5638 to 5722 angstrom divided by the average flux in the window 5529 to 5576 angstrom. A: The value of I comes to 0.9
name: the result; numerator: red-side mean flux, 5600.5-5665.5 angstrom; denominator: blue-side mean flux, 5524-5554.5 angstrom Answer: 0.9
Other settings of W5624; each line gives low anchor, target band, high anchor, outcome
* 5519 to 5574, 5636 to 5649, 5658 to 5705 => 0.7 angstrom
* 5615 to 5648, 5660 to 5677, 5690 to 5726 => 0.4 angstrom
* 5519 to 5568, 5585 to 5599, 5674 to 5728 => 0.9 angstrom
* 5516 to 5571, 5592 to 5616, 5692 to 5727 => 1.6 angstrom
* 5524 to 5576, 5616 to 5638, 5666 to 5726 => 0.4 angstrom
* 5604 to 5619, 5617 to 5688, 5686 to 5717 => 1.1 angstrom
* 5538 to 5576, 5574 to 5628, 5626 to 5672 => 0.8 angstrom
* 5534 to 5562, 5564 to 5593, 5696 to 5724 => -1.2 angstrom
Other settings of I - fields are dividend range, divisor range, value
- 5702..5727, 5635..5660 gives 1.00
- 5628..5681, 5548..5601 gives 0.93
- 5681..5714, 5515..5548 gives 0.94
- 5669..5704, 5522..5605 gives 0.96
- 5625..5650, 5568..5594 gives 0.92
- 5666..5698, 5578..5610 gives 1.01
